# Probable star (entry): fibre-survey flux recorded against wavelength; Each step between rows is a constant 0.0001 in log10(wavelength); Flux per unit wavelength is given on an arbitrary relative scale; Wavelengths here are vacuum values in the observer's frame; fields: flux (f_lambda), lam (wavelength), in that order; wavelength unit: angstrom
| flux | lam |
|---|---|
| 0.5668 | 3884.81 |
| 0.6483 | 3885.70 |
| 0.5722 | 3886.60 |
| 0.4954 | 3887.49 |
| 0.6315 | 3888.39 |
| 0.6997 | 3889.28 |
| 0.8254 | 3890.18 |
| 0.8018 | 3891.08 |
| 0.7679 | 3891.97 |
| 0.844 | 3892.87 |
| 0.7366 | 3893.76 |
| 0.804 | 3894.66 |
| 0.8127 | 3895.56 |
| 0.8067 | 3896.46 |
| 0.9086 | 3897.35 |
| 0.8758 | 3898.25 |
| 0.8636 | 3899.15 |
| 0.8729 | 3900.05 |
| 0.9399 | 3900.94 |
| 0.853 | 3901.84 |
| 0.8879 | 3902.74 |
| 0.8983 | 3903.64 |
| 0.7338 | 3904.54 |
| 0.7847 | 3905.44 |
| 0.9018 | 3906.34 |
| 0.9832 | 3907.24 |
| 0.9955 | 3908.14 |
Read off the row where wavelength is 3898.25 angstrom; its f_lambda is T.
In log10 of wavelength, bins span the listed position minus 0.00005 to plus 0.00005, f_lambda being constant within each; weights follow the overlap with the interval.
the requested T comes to 0.8758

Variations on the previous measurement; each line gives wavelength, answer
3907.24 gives 0.9832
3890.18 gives 0.8254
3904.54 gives 0.7338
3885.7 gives 0.6483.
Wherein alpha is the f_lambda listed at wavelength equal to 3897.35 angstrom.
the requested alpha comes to 0.9086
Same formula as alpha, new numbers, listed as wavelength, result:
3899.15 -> 0.8636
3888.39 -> 0.6315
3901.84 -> 0.853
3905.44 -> 0.7847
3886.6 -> 0.5722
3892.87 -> 0.844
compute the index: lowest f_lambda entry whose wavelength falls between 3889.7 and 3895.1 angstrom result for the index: 0.7366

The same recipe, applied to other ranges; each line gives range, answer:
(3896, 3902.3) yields 0.8067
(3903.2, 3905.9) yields 0.7338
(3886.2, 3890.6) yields 0.4954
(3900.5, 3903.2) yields 0.853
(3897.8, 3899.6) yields 0.8636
